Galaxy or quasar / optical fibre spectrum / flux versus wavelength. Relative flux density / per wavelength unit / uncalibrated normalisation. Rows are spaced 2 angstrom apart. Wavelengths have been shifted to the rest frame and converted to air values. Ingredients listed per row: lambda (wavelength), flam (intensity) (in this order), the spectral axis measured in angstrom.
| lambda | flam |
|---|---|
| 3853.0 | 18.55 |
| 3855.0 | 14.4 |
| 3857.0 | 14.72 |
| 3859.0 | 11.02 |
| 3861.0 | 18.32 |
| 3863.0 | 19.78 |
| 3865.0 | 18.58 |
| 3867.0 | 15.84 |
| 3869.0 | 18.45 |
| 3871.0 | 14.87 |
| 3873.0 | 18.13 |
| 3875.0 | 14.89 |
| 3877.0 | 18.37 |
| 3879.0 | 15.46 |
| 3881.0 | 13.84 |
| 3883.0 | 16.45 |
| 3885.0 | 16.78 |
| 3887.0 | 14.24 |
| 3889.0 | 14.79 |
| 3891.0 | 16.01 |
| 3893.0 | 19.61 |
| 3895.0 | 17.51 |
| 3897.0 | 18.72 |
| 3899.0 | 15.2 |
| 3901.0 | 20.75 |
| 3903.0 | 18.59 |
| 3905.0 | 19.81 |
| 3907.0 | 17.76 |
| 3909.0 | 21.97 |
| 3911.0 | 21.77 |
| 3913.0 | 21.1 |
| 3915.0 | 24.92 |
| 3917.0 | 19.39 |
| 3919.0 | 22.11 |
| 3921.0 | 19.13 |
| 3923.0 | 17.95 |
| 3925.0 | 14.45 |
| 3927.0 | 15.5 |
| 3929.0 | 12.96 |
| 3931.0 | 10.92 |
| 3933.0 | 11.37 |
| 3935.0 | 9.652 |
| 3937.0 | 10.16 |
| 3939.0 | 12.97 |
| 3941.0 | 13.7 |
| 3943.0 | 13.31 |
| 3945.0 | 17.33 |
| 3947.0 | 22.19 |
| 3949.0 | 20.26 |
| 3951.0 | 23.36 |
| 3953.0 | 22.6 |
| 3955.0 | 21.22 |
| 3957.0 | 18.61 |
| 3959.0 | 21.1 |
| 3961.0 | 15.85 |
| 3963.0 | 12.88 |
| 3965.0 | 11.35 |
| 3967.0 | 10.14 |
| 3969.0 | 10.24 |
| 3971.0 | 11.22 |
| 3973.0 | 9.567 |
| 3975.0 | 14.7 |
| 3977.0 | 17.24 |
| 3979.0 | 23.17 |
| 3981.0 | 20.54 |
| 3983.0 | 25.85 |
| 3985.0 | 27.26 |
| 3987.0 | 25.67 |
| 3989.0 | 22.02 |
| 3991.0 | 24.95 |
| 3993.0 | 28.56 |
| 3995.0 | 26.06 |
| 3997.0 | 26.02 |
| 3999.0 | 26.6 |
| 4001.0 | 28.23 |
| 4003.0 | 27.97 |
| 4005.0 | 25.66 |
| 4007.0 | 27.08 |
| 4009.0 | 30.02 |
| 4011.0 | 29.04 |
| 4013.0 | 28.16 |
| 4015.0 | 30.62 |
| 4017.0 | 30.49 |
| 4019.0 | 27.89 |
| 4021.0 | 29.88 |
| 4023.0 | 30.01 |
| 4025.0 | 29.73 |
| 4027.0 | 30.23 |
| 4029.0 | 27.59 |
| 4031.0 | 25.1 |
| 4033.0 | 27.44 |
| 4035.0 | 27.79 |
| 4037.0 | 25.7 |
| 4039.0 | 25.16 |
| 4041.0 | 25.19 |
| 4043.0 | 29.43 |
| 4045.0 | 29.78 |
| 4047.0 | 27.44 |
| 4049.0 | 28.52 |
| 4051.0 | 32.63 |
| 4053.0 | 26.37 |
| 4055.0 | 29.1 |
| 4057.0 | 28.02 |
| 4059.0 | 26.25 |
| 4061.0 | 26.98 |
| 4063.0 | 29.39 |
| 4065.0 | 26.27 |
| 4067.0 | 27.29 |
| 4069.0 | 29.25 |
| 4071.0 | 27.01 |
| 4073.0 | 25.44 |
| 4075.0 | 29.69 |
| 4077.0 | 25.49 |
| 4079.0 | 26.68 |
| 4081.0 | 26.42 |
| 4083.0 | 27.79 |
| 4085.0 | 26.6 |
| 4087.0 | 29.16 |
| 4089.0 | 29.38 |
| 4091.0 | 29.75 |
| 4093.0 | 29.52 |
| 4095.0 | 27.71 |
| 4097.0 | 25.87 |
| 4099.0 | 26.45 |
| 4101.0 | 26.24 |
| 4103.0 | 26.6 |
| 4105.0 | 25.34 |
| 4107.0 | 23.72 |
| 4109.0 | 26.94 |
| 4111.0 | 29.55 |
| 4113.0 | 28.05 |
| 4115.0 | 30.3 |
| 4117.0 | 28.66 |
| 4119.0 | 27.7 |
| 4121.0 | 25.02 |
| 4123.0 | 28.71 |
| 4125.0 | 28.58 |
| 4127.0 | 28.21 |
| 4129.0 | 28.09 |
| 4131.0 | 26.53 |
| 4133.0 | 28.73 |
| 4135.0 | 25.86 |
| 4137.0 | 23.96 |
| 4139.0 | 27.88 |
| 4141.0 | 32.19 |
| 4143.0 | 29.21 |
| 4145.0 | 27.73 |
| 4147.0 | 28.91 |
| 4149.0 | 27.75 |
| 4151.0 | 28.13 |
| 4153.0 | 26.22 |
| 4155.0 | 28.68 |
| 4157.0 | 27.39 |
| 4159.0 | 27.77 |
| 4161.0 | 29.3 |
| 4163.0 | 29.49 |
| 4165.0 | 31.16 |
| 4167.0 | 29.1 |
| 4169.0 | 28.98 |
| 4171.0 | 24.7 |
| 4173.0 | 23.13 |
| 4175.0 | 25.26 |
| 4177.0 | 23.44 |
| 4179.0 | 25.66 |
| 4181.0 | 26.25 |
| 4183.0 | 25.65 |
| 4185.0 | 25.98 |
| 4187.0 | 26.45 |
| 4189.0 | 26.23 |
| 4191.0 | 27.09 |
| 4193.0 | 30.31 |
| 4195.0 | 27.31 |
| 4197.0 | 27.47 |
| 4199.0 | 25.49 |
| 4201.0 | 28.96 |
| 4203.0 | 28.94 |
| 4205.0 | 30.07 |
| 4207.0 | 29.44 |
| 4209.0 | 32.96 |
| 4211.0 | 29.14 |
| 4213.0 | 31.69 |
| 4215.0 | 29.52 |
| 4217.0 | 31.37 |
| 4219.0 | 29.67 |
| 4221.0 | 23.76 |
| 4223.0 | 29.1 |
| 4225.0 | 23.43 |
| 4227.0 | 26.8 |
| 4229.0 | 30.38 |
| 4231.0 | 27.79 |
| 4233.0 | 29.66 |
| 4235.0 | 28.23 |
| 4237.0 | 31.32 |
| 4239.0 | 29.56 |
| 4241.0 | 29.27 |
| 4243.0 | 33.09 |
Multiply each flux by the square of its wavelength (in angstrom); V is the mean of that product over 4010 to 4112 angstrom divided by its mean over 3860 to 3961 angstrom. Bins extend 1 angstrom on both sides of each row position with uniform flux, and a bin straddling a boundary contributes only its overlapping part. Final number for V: 1.7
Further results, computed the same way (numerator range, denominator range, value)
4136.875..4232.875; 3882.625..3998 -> 1.74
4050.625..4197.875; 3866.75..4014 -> 1.58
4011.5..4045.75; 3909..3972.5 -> 1.79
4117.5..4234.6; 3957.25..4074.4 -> 1.20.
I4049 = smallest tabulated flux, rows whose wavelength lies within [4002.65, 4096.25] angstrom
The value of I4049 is 25.1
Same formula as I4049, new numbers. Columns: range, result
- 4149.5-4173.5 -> 23.13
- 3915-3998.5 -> 9.567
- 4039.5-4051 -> 25.19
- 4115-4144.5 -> 23.96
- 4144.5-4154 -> 26.22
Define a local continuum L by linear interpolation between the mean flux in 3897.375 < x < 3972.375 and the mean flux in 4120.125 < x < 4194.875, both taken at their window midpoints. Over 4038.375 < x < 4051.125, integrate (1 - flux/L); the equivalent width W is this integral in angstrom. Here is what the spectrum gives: -3.49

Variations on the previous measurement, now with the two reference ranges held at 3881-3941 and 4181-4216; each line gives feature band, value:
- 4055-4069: -2.9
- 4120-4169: -3.6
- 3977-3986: -1.7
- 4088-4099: -1.9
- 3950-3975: 4.2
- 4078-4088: -1.5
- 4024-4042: -4.5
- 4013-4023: -4.0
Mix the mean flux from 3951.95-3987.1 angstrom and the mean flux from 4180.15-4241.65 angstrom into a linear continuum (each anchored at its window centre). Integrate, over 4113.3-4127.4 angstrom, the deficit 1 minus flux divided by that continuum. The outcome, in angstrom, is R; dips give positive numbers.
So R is -2.2 angstrom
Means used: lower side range 17.5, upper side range 28.4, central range 28.2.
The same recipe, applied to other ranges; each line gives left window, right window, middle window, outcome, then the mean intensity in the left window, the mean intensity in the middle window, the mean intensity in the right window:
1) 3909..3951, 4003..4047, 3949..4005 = 5.0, 16.8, 20.6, 28.2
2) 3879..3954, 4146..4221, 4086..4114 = -3.3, 17.2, 27.4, 27.9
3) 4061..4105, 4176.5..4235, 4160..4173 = -0.3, 27.5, 28.4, 28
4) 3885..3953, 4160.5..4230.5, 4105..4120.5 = -1.8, 17.3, 27.6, 27.8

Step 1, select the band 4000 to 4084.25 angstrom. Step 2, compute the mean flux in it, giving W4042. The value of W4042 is 28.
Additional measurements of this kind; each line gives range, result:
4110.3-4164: 28.1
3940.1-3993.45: 18.6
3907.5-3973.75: 16.4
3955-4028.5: 23.2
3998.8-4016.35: 28.3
